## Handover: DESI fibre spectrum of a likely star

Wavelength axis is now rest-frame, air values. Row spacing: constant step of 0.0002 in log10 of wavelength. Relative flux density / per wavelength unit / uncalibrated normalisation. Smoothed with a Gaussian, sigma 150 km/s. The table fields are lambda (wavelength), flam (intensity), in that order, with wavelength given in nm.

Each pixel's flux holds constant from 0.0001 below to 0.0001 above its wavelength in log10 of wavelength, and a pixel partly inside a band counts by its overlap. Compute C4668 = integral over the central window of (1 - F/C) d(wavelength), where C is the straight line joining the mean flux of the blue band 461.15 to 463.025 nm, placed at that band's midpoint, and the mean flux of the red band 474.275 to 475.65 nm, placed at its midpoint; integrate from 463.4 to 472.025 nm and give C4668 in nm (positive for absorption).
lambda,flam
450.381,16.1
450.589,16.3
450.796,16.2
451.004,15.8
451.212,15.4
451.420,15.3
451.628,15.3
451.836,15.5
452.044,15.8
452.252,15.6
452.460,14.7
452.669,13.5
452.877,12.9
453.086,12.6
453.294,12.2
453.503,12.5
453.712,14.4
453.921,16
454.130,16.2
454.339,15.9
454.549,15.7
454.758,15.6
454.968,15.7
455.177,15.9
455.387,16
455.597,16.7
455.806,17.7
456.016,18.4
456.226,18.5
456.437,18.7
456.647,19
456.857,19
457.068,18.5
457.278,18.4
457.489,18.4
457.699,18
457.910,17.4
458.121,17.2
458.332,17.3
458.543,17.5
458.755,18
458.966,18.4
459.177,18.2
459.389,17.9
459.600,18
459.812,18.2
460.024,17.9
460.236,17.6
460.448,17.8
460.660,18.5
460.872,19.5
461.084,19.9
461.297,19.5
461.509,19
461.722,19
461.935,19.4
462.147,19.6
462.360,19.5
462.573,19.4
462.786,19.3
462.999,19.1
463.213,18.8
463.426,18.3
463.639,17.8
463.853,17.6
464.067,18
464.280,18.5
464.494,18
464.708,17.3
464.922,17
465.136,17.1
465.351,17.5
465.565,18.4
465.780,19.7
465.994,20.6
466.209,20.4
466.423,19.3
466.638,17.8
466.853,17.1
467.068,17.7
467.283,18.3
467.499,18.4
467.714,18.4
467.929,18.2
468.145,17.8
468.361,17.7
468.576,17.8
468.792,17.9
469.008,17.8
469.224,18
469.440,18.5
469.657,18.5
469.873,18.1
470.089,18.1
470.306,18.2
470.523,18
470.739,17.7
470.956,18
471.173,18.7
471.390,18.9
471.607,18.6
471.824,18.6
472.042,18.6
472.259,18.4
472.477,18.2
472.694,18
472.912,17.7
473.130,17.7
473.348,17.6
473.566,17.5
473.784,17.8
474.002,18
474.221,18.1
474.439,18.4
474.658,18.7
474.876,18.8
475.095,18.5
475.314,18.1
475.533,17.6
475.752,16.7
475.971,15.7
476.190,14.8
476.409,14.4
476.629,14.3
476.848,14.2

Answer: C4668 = 0.311 nm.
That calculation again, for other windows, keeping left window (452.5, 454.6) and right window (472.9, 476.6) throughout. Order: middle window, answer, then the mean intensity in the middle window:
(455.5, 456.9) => -0.36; 18.3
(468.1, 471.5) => -0.31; 18.1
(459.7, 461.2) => -0.32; 18.5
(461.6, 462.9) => -0.33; 19.4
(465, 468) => -0.44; 18.5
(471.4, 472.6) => -0.11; 18.5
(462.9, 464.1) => -0.20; 18.3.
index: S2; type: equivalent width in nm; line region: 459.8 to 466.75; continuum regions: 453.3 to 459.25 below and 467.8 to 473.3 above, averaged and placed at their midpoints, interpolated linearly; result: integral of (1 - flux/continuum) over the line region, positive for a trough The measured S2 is -0.43 nm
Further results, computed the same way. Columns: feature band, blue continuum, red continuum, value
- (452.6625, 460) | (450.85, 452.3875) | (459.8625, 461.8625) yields 0.19 nm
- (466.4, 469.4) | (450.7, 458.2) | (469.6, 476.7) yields -0.12 nm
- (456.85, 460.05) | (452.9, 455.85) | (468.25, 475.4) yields -0.44 nm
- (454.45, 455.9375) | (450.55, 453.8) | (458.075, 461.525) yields -0.02 nm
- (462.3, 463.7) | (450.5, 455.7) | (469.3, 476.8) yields -0.21 nm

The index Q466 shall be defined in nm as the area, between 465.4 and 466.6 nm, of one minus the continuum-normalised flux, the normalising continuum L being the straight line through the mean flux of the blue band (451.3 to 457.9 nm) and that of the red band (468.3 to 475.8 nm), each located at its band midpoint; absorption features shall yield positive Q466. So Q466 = -0.14 nm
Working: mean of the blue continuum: 16.1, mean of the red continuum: 18.1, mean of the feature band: 19.5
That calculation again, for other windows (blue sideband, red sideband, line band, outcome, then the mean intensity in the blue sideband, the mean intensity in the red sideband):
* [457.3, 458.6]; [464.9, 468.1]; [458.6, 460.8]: -0.03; 17.7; 18.4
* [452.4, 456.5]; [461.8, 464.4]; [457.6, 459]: -0.06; 15.5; 18.8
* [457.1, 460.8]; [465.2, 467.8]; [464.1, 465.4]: 0.06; 18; 18.6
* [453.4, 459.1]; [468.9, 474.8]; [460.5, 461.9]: -0.14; 17.1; 18.2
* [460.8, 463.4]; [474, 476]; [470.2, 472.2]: 0.00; 19.3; 17.9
